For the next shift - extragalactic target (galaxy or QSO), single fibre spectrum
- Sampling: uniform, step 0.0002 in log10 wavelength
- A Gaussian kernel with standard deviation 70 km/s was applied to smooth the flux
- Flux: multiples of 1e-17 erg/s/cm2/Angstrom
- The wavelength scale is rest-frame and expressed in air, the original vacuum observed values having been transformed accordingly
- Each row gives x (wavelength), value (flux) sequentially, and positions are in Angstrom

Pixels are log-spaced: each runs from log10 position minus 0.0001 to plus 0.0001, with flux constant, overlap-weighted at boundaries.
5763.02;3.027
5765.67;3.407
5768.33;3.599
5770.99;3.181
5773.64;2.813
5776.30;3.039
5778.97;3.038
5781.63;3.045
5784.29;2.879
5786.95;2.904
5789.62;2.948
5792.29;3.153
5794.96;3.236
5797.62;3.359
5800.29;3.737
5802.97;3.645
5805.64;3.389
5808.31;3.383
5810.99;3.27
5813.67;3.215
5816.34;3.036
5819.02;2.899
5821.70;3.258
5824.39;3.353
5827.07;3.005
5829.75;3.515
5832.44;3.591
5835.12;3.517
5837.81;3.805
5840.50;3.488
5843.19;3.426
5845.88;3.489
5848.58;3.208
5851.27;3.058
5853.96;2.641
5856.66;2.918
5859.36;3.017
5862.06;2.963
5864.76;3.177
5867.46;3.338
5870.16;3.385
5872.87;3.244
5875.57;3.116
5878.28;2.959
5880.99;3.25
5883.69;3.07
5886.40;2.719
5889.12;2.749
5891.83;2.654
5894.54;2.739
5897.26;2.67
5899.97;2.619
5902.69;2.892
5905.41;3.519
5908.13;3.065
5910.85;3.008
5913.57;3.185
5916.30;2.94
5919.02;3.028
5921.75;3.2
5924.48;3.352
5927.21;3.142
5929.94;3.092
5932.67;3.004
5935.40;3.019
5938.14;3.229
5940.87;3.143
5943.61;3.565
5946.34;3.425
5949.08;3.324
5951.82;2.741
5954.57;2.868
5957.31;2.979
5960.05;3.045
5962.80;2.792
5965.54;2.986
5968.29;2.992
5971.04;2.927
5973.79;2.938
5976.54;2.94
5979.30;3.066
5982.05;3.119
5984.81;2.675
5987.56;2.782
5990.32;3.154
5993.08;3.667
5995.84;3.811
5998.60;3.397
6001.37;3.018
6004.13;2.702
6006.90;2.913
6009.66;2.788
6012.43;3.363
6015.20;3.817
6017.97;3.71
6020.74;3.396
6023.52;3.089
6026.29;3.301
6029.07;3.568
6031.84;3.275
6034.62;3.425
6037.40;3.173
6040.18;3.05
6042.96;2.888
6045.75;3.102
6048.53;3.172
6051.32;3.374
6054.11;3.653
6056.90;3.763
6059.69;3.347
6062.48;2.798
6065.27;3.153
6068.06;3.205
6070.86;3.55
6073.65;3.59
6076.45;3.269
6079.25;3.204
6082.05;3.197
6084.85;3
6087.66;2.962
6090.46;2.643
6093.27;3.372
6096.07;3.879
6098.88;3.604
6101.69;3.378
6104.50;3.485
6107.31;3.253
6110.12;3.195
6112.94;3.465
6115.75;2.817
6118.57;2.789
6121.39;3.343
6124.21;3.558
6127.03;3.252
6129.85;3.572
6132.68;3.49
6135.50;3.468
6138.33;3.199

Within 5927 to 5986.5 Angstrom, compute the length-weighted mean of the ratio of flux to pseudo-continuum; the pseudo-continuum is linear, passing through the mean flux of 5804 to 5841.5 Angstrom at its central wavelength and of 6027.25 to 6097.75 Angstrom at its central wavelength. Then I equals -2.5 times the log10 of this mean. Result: 0.09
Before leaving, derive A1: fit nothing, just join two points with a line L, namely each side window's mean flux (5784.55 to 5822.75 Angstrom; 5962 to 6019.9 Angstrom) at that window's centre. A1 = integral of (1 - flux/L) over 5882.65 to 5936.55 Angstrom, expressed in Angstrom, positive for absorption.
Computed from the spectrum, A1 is 3.2 Angstrom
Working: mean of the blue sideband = 3.24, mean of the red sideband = 3.13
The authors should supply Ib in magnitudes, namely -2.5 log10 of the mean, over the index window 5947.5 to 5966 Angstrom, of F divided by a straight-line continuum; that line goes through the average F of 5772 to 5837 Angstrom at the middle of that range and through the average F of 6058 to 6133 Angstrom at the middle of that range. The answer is 0.10 mag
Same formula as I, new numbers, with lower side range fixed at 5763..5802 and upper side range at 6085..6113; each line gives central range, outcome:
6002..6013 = 0.12 mag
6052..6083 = -0.02 mag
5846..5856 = 0.06 mag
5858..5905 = 0.08 mag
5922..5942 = 0.03 mag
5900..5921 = 0.05 mag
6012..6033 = -0.06 mag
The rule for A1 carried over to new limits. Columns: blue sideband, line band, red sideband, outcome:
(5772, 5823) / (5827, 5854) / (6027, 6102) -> -1.7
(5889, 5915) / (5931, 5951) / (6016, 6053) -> -1.3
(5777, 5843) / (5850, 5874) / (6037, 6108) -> 1.4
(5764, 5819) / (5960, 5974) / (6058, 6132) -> 1.3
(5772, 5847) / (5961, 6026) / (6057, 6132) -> 2.7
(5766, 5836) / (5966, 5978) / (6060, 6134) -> 1.1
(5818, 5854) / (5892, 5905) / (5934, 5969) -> 1.7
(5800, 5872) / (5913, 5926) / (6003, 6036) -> 0.6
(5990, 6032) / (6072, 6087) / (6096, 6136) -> 0.4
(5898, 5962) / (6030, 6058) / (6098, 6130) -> -0.6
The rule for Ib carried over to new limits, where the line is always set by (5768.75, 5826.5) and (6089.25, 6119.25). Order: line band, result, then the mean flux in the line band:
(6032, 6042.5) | 0.021 mag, 3.19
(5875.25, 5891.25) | 0.091 mag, 2.95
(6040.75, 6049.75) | 0.072 mag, 3.05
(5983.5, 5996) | 0.027 mag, 3.16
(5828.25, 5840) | -0.127 mag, 3.59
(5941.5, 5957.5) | 0.023 mag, 3.16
